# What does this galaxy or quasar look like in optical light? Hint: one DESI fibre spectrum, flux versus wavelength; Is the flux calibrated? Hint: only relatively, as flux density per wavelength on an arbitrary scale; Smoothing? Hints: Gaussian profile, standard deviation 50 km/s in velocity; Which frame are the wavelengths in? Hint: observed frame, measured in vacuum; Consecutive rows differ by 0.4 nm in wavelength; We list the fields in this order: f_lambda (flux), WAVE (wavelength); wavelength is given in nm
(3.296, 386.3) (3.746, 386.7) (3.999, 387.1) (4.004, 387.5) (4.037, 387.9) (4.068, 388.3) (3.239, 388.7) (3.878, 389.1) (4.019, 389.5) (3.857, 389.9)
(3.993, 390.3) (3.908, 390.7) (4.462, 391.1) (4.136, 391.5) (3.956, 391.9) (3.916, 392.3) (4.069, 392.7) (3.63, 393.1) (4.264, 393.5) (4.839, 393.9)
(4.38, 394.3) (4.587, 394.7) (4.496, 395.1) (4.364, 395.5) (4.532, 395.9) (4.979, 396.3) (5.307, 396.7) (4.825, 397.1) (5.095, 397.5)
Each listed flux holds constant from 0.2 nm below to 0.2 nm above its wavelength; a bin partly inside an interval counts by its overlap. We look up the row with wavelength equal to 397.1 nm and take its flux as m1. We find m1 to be 4.825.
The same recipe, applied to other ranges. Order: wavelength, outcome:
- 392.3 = 3.916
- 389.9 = 3.857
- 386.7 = 3.746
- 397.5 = 5.095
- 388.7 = 3.239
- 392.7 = 4.069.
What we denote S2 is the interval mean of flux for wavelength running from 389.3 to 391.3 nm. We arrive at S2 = 4.05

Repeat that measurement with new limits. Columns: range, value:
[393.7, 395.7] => 4.53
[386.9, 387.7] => 4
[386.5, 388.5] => 3.97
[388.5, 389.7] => 3.71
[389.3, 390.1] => 3.94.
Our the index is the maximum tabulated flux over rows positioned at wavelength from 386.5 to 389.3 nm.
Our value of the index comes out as 4.068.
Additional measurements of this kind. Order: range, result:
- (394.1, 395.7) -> 4.587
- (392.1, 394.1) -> 4.839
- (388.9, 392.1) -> 4.462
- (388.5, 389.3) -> 3.878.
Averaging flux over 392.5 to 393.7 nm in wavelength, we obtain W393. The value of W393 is 3.99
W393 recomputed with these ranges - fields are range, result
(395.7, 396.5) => 4.76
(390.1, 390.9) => 3.95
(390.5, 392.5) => 4.08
